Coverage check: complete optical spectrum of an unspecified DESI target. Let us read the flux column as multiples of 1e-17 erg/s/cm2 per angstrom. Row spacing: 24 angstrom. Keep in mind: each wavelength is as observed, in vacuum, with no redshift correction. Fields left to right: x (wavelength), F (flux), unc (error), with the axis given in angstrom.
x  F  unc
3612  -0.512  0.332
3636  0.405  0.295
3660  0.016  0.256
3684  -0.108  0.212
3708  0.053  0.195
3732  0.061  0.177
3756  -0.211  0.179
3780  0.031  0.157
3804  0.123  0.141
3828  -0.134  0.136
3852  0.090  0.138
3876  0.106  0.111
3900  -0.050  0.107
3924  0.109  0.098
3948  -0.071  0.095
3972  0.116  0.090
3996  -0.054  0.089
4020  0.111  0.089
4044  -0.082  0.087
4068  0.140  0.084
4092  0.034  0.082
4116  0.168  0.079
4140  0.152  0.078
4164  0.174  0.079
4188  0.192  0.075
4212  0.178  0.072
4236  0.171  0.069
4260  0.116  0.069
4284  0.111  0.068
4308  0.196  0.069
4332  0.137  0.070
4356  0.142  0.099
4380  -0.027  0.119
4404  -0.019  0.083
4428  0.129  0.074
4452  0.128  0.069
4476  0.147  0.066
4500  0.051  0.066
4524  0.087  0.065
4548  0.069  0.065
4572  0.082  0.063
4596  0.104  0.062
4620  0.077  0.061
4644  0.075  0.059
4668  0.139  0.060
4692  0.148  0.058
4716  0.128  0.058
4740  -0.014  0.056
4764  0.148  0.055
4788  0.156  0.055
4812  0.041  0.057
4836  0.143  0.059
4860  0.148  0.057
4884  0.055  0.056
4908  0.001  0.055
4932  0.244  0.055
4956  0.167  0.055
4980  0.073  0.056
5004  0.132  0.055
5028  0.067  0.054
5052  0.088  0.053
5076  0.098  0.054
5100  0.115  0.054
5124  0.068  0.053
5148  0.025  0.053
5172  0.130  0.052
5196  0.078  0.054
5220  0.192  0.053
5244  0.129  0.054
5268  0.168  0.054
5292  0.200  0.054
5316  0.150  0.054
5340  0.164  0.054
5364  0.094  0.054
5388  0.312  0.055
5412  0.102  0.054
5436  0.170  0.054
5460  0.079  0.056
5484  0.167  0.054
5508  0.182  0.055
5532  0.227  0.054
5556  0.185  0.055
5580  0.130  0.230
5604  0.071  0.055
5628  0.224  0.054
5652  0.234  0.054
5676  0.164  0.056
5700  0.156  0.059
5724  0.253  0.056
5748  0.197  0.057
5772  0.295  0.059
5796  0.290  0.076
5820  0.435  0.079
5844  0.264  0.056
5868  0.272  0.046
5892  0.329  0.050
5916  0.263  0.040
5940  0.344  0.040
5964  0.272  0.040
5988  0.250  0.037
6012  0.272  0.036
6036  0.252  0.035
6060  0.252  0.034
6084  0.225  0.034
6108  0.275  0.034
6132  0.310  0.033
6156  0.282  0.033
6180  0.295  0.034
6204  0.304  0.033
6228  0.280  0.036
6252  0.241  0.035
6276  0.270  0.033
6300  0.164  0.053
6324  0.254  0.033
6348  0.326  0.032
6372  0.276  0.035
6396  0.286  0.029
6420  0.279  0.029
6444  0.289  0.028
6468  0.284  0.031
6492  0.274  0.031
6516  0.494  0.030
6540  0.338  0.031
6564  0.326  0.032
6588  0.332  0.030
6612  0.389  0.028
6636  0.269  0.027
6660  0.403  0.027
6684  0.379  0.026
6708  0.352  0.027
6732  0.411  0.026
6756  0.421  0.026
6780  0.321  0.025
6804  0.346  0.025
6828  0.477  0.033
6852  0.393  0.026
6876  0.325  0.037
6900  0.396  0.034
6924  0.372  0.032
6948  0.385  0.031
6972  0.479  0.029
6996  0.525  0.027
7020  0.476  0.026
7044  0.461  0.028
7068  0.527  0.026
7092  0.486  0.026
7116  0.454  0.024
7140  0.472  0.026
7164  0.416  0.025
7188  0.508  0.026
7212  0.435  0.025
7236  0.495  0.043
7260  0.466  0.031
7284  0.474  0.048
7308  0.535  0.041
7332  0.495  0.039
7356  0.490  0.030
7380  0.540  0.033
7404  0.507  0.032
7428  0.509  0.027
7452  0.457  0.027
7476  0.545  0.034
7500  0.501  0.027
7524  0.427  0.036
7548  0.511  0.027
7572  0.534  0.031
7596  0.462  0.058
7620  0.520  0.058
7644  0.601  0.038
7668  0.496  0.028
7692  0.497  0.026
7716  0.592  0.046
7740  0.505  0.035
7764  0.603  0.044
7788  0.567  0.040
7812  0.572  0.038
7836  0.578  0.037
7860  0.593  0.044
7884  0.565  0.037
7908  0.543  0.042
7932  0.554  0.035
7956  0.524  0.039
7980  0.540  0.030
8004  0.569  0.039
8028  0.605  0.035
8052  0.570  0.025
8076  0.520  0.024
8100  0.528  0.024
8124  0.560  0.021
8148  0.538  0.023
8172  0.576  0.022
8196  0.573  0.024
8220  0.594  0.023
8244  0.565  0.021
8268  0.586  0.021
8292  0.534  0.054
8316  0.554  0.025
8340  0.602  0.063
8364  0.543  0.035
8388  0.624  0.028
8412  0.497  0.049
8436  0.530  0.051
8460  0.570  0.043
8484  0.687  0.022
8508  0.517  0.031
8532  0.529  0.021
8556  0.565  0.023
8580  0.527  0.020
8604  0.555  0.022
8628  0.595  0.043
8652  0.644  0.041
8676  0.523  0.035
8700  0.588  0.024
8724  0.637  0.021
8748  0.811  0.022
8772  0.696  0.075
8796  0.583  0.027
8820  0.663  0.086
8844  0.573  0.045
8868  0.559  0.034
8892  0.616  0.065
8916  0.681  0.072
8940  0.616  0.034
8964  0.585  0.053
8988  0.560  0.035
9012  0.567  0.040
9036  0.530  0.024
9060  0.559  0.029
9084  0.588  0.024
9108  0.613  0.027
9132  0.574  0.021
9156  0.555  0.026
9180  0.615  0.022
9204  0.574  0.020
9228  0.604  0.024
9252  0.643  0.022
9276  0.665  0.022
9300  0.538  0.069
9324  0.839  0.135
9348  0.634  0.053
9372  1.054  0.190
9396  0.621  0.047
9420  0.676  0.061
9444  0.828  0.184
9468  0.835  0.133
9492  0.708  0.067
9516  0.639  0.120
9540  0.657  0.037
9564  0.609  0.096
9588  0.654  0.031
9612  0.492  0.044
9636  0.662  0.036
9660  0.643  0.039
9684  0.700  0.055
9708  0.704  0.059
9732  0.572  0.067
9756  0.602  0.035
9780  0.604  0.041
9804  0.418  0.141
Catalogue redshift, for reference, 0.75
